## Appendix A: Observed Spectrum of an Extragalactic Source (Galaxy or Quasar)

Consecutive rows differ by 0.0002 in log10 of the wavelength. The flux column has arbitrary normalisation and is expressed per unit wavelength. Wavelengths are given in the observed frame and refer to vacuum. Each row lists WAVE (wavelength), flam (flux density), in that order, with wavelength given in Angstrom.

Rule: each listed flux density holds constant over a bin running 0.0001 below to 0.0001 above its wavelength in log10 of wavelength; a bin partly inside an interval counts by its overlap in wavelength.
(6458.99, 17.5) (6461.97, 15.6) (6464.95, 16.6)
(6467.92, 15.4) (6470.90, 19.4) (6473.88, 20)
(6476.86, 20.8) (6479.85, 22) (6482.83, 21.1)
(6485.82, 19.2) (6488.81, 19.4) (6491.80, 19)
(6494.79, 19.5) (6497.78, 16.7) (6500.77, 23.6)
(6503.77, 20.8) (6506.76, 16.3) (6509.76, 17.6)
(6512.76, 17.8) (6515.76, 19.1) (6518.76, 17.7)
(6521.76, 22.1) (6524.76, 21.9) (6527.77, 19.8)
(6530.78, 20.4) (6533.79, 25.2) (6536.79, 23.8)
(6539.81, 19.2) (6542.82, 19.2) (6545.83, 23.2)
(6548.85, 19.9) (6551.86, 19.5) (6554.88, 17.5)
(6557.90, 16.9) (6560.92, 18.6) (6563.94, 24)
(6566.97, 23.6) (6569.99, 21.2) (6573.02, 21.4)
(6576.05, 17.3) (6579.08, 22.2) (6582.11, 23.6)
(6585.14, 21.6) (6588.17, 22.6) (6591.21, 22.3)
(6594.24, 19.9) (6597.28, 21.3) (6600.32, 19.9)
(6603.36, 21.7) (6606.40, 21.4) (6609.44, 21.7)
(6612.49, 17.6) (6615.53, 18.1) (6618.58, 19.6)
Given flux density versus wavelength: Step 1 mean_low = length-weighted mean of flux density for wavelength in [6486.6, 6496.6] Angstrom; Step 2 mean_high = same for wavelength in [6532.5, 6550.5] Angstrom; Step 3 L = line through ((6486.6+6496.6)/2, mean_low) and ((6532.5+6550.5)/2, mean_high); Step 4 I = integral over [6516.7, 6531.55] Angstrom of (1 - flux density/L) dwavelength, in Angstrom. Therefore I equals 0.36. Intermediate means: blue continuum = 19.2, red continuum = 21.7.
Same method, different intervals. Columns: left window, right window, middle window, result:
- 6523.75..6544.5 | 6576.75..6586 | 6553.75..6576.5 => 1.7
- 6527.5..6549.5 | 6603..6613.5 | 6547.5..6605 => 0.6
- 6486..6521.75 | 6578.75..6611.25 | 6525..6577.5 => -0.8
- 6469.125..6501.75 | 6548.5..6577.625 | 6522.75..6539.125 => -1.7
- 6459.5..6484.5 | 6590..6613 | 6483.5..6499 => 0.2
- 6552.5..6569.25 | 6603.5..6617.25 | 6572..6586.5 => -0.8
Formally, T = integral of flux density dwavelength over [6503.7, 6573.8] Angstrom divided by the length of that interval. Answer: 20.3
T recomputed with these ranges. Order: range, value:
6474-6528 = 19.7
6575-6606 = 21.3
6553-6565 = 19.1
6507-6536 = 20.1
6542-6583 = 20.6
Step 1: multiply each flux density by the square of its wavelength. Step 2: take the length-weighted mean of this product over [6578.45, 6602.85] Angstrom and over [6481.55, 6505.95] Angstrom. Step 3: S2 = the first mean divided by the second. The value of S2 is 1.13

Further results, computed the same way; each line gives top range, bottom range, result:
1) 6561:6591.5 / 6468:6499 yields 1.15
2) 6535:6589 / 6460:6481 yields 1.16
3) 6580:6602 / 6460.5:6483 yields 1.20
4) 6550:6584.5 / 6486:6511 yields 1.10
